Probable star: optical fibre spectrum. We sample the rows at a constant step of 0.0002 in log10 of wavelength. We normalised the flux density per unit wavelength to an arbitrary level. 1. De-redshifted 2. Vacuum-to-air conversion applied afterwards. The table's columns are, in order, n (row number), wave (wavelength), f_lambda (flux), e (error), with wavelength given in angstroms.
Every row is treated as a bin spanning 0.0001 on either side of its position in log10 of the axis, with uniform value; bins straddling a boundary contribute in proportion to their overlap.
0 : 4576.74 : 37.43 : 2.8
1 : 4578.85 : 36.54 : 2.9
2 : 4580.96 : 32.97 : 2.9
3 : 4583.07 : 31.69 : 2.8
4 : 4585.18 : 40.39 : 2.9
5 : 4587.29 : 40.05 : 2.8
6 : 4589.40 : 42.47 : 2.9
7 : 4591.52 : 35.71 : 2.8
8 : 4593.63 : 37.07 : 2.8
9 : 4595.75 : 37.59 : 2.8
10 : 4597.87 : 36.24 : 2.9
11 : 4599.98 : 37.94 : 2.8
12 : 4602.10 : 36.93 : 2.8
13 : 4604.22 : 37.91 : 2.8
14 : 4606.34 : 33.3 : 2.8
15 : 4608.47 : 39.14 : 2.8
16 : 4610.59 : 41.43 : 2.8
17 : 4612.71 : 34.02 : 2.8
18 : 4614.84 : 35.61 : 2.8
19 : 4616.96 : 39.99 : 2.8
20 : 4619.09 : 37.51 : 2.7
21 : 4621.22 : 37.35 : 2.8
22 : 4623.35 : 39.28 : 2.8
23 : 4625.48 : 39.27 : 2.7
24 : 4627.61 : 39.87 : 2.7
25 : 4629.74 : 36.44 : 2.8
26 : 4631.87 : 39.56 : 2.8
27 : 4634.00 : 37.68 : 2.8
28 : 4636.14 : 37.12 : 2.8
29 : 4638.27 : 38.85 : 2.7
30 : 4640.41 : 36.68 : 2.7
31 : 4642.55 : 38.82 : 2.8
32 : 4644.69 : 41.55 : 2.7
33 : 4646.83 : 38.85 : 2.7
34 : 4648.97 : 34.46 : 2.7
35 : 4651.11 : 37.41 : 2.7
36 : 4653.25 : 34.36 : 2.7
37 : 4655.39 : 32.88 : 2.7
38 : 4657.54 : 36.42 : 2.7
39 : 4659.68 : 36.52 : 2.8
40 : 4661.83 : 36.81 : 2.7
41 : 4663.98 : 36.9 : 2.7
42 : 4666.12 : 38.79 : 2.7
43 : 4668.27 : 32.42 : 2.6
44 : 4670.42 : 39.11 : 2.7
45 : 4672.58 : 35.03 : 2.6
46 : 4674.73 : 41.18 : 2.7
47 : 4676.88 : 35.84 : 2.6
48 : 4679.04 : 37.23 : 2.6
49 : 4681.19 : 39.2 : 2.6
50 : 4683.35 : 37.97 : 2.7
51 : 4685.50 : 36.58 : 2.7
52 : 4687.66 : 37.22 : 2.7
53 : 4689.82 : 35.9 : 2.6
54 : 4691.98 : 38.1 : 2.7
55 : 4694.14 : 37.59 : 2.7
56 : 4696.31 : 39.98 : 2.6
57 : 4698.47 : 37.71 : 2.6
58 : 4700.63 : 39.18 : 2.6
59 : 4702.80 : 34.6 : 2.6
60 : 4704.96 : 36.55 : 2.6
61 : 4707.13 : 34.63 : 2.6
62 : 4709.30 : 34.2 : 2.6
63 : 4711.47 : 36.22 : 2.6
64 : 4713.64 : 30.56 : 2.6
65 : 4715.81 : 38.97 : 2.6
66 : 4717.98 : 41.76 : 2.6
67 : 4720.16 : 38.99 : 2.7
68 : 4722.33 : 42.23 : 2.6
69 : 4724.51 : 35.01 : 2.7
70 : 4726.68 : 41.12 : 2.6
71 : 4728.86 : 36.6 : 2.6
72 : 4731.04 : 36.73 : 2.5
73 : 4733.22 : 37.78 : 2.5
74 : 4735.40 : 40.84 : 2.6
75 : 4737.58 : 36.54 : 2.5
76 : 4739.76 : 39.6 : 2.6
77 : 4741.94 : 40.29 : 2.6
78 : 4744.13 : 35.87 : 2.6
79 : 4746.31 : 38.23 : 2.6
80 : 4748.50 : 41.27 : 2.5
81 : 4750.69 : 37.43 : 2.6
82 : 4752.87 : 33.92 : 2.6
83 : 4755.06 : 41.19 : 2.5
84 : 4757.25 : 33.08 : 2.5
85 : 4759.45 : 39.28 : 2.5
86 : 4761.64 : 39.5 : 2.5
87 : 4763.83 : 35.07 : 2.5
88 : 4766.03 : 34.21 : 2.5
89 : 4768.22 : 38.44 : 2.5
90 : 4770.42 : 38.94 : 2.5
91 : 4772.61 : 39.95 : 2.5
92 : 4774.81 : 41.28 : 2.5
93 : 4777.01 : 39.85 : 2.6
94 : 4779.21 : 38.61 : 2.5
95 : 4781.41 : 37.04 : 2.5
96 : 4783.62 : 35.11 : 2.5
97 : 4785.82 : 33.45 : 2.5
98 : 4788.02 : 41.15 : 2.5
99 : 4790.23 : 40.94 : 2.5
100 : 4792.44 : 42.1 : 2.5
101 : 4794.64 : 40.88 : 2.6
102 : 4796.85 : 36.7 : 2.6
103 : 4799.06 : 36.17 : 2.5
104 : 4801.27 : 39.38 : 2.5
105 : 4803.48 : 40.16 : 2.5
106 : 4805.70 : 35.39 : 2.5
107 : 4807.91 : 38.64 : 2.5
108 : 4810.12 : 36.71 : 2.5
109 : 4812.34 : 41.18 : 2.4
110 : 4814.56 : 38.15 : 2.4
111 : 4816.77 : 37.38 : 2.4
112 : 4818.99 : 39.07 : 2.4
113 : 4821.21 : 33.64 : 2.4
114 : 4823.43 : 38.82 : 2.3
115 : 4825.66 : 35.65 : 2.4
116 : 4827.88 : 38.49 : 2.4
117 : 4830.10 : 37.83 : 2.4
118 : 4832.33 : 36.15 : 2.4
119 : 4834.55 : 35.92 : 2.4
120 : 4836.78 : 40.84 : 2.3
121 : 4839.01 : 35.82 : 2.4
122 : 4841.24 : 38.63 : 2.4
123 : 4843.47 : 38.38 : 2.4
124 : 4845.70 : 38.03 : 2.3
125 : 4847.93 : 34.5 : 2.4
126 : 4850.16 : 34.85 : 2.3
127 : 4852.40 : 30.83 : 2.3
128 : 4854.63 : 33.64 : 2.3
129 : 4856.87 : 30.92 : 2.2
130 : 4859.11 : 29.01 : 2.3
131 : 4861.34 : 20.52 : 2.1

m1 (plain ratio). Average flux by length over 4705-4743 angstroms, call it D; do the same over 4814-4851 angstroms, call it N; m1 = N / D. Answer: 0.99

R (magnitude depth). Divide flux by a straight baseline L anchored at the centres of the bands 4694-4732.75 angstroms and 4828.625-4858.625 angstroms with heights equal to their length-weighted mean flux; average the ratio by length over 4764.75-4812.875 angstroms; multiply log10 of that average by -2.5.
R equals -0.06 mag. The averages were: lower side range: 37.4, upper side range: 35.8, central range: 38.4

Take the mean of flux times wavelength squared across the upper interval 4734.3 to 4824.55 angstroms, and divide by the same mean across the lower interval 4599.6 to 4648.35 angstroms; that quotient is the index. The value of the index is 1.1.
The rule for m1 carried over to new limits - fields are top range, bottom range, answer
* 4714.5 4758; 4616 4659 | 1.02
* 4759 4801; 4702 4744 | 1.02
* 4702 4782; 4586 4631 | 1.00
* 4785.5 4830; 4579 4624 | 1.03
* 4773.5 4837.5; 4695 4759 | 1.01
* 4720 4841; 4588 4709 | 1.02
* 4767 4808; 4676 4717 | 1.05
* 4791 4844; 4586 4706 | 1.01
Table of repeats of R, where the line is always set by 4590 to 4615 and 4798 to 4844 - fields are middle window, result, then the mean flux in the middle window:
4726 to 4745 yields -0.03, 38.3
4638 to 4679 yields 0.01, 37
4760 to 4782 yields -0.02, 38.4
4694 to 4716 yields 0.03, 36.2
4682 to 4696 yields 0.00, 37.4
